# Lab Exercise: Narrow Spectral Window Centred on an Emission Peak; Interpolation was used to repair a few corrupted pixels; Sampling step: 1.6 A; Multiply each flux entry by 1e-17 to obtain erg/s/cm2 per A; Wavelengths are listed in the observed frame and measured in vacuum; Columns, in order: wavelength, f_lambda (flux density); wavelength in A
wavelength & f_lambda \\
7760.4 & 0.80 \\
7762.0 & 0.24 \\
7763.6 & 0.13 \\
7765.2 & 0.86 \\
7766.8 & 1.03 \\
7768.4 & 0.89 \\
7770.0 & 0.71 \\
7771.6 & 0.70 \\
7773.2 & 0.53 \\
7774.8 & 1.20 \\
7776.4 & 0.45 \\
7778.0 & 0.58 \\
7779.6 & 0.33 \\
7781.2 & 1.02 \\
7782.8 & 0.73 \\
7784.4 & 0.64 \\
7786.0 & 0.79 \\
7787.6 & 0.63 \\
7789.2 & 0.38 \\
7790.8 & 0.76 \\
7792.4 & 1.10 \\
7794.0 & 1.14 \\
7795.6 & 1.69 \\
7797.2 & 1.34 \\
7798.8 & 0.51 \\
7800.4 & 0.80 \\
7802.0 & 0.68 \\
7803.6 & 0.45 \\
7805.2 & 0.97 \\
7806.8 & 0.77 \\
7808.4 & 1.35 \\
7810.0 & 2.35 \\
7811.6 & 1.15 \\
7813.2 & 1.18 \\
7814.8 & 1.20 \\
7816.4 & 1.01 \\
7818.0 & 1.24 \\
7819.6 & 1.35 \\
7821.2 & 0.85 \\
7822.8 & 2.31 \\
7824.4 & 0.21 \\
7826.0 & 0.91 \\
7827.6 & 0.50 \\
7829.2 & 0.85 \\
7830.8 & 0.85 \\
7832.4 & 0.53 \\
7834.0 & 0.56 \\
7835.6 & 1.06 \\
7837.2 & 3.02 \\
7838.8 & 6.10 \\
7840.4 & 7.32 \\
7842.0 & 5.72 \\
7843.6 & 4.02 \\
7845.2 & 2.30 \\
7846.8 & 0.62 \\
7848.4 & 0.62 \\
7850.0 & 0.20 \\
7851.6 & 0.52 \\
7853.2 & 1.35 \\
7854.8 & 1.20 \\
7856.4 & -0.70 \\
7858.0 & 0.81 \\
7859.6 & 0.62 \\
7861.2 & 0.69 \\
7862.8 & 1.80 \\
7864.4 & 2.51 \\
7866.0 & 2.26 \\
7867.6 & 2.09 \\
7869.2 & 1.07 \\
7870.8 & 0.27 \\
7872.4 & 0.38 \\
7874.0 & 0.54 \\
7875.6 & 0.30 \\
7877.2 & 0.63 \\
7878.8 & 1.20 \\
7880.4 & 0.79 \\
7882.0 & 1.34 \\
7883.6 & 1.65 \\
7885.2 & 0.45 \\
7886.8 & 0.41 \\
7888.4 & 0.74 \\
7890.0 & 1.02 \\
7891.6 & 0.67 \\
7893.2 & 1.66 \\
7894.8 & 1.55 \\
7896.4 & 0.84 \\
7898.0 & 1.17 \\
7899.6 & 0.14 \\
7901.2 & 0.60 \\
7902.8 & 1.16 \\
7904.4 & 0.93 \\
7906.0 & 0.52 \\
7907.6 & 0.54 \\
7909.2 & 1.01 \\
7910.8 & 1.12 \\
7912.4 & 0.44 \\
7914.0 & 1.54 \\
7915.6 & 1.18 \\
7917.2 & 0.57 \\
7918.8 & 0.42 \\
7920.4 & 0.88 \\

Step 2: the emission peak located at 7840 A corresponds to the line H-alpha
